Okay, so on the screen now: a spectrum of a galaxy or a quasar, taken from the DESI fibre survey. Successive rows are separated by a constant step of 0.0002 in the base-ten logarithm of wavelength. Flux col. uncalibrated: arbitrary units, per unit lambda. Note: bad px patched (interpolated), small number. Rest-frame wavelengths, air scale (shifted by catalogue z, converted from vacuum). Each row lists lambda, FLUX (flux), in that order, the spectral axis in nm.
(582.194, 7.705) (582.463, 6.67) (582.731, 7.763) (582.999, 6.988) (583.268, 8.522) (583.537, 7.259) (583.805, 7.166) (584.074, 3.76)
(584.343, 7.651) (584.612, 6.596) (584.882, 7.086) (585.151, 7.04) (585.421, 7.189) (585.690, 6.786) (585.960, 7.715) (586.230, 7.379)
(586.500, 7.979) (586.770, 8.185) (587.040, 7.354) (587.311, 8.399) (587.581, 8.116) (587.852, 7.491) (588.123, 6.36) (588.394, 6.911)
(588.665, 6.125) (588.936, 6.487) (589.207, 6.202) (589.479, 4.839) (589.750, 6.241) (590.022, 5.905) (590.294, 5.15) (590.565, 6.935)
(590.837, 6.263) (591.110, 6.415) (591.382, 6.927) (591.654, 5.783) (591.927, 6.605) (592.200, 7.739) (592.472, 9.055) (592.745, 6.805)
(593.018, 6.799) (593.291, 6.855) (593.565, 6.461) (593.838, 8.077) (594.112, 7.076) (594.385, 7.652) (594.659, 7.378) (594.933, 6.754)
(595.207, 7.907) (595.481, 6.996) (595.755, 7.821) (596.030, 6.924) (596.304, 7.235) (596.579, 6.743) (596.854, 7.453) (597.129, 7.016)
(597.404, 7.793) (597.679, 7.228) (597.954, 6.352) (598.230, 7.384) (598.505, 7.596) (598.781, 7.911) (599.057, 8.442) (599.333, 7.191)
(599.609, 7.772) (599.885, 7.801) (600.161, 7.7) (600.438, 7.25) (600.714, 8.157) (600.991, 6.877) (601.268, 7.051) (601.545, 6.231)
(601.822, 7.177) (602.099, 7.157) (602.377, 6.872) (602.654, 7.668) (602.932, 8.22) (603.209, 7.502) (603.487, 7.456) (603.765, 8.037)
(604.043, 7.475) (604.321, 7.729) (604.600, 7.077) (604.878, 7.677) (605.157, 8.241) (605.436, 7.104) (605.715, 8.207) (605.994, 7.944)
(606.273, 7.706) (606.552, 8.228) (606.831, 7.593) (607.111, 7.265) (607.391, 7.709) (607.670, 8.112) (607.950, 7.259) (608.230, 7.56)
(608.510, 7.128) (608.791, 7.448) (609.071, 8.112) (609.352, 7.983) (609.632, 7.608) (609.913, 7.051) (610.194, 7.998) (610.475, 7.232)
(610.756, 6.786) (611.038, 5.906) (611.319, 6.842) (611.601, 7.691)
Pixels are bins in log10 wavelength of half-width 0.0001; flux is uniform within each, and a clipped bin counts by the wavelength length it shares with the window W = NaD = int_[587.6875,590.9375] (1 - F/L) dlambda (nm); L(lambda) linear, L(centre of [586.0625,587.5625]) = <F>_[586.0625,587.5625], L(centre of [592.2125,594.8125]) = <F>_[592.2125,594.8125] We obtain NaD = 0.605 nm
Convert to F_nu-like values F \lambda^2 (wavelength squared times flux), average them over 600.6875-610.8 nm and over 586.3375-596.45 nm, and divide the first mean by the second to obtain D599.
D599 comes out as 1.13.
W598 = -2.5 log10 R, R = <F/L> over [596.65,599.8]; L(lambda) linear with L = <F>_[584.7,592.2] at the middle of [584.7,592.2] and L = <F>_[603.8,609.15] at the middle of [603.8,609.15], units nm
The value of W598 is -0.03 mag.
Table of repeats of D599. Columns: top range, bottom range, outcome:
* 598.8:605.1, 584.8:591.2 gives 1.15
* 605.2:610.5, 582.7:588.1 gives 1.13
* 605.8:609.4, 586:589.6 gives 1.16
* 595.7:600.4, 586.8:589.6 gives 1.11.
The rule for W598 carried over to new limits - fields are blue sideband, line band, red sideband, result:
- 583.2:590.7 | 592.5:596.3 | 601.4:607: -0.01 mag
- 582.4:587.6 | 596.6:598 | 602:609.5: 0.05 mag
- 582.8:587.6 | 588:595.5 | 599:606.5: 0.10 mag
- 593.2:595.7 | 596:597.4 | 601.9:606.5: 0.03 mag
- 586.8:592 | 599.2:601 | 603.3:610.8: -0.05 mag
